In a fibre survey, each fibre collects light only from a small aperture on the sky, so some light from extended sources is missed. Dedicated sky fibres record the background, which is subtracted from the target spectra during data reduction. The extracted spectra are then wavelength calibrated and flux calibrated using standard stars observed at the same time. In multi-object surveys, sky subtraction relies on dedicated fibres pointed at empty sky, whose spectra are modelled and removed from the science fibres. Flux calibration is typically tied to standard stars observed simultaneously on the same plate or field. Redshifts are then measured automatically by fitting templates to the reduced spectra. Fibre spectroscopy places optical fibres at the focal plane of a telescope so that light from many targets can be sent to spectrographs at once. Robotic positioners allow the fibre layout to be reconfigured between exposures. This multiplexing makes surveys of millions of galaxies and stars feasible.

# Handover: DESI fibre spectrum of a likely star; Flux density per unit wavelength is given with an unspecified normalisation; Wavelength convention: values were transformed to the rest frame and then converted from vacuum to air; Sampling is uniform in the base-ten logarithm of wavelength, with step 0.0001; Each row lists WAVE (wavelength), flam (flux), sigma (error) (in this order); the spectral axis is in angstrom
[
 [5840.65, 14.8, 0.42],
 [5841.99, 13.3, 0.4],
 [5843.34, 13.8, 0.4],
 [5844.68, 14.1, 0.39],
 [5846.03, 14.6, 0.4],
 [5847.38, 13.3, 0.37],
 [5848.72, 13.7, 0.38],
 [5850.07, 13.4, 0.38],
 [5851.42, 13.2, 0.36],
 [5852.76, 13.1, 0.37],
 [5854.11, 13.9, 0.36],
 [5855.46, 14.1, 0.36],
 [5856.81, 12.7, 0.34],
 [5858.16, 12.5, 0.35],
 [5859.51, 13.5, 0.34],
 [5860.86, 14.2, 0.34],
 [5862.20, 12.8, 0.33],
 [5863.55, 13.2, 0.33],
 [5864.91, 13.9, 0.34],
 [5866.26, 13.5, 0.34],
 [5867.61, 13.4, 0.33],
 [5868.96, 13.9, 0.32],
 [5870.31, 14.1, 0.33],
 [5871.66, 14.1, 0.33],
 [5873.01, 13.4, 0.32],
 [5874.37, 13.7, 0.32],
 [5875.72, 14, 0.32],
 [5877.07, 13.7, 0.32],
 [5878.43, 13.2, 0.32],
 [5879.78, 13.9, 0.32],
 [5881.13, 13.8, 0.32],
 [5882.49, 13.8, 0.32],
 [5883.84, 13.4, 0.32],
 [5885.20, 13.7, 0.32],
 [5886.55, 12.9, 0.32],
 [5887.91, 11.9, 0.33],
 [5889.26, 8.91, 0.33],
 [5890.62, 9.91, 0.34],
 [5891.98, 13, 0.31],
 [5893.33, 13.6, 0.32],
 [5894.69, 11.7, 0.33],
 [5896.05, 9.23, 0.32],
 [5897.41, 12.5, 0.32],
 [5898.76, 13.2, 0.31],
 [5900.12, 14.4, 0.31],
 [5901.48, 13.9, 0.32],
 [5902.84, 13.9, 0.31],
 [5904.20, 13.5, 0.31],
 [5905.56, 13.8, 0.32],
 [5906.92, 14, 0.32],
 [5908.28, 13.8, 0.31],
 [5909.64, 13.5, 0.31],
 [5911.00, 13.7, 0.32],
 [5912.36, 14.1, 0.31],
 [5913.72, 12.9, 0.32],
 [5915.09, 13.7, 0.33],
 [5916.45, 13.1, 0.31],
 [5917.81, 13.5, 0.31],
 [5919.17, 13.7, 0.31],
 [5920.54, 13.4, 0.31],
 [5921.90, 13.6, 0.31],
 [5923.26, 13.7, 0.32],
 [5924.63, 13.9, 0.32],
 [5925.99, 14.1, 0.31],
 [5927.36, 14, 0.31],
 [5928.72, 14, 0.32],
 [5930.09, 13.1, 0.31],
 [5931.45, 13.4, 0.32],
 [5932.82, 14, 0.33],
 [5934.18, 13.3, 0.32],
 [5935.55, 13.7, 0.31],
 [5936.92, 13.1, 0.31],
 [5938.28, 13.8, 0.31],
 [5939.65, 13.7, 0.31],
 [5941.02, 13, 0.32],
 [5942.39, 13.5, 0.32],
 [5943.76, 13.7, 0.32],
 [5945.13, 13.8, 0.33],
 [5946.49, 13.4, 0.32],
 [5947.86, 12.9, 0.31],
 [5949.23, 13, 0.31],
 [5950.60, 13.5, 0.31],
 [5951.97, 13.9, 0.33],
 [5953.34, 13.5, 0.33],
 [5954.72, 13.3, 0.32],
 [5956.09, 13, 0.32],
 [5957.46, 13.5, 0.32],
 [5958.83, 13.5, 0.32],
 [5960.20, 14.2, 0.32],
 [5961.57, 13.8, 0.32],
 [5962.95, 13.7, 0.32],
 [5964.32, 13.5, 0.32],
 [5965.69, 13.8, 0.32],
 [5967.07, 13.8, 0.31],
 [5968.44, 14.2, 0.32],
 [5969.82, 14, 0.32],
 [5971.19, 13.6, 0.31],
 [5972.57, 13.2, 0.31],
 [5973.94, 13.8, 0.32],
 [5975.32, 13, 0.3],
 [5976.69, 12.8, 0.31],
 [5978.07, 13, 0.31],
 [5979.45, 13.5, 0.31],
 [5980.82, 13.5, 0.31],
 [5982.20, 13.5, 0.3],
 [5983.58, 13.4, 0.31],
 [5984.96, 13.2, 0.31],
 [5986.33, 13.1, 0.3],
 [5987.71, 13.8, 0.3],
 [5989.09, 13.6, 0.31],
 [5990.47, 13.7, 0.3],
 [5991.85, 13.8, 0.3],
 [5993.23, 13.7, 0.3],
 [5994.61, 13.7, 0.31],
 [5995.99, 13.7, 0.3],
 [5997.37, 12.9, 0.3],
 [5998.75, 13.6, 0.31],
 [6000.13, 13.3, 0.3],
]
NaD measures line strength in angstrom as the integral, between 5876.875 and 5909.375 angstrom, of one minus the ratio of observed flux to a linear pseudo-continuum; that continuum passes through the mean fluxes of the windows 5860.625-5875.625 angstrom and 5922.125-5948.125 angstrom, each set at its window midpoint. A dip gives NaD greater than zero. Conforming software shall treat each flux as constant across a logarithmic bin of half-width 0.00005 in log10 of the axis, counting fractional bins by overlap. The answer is 1.8 angstrom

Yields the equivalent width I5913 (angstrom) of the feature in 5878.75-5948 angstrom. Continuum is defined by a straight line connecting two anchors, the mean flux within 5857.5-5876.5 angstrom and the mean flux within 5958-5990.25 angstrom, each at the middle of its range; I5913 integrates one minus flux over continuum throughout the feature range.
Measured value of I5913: 1.59 angstrom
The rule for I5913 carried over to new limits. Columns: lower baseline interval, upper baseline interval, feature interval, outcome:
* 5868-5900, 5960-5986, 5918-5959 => -0.78 angstrom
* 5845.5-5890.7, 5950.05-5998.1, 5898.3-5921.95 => -0.45 angstrom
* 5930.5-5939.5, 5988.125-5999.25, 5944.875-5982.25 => 0.19 angstrom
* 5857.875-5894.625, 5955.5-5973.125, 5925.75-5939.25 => -0.14 angstrom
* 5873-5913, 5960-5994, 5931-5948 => -0.21 angstrom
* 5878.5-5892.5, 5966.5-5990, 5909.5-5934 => -1.37 angstrom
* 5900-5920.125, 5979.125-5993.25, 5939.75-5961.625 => 0.20 angstrom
